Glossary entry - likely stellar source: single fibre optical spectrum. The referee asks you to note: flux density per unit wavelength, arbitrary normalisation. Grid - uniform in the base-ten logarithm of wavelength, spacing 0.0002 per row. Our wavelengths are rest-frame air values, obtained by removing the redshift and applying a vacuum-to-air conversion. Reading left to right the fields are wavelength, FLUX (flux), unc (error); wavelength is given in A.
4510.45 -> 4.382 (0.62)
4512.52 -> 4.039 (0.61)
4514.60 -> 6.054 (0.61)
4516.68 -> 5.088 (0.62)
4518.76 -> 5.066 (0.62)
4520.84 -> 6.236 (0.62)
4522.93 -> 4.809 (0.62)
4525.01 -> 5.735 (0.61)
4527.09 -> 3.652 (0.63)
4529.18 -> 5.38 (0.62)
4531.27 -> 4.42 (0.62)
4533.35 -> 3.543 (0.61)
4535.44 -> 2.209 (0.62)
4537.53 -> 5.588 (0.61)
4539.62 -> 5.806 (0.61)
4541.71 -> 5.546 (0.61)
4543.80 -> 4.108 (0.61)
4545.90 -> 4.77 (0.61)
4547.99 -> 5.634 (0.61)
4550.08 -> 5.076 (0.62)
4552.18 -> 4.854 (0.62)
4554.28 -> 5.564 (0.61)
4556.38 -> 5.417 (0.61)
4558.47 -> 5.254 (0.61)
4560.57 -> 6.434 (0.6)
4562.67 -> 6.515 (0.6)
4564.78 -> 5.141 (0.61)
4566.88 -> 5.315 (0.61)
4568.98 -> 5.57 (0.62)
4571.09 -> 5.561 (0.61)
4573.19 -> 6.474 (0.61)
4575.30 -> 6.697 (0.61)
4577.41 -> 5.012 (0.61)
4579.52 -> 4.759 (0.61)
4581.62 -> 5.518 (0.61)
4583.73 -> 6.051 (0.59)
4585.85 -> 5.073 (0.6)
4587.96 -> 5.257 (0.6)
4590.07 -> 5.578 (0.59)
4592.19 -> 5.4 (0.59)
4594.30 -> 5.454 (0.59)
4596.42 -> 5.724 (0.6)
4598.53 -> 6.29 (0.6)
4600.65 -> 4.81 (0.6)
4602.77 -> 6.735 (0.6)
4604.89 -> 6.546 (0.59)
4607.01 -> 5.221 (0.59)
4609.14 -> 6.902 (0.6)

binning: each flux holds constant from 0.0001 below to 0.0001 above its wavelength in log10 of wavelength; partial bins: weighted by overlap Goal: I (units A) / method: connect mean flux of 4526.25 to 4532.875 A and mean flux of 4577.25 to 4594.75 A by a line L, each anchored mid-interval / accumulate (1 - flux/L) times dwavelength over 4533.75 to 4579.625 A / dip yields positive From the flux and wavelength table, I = -4.1 A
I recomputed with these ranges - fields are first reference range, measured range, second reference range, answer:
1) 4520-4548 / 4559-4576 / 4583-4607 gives -2.1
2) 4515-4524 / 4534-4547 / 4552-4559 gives 1.7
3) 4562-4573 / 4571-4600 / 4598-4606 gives 1.2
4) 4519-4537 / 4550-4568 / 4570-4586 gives -1.0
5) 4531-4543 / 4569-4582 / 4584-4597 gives -1.2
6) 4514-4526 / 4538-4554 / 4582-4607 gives 1.2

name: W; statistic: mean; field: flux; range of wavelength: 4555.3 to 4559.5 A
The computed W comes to 5.35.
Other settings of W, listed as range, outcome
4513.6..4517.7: 5.57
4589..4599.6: 5.69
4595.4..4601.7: 5.61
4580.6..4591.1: 5.49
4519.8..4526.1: 5.58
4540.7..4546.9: 4.8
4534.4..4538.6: 3.91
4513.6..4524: 5.45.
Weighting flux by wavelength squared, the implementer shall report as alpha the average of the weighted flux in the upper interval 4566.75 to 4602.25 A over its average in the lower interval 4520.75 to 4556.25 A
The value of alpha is 1.17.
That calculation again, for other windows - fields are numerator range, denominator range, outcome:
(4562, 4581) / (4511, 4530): 1.13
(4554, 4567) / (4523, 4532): 1.20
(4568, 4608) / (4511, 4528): 1.15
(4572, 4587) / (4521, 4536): 1.30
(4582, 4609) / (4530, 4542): 1.31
